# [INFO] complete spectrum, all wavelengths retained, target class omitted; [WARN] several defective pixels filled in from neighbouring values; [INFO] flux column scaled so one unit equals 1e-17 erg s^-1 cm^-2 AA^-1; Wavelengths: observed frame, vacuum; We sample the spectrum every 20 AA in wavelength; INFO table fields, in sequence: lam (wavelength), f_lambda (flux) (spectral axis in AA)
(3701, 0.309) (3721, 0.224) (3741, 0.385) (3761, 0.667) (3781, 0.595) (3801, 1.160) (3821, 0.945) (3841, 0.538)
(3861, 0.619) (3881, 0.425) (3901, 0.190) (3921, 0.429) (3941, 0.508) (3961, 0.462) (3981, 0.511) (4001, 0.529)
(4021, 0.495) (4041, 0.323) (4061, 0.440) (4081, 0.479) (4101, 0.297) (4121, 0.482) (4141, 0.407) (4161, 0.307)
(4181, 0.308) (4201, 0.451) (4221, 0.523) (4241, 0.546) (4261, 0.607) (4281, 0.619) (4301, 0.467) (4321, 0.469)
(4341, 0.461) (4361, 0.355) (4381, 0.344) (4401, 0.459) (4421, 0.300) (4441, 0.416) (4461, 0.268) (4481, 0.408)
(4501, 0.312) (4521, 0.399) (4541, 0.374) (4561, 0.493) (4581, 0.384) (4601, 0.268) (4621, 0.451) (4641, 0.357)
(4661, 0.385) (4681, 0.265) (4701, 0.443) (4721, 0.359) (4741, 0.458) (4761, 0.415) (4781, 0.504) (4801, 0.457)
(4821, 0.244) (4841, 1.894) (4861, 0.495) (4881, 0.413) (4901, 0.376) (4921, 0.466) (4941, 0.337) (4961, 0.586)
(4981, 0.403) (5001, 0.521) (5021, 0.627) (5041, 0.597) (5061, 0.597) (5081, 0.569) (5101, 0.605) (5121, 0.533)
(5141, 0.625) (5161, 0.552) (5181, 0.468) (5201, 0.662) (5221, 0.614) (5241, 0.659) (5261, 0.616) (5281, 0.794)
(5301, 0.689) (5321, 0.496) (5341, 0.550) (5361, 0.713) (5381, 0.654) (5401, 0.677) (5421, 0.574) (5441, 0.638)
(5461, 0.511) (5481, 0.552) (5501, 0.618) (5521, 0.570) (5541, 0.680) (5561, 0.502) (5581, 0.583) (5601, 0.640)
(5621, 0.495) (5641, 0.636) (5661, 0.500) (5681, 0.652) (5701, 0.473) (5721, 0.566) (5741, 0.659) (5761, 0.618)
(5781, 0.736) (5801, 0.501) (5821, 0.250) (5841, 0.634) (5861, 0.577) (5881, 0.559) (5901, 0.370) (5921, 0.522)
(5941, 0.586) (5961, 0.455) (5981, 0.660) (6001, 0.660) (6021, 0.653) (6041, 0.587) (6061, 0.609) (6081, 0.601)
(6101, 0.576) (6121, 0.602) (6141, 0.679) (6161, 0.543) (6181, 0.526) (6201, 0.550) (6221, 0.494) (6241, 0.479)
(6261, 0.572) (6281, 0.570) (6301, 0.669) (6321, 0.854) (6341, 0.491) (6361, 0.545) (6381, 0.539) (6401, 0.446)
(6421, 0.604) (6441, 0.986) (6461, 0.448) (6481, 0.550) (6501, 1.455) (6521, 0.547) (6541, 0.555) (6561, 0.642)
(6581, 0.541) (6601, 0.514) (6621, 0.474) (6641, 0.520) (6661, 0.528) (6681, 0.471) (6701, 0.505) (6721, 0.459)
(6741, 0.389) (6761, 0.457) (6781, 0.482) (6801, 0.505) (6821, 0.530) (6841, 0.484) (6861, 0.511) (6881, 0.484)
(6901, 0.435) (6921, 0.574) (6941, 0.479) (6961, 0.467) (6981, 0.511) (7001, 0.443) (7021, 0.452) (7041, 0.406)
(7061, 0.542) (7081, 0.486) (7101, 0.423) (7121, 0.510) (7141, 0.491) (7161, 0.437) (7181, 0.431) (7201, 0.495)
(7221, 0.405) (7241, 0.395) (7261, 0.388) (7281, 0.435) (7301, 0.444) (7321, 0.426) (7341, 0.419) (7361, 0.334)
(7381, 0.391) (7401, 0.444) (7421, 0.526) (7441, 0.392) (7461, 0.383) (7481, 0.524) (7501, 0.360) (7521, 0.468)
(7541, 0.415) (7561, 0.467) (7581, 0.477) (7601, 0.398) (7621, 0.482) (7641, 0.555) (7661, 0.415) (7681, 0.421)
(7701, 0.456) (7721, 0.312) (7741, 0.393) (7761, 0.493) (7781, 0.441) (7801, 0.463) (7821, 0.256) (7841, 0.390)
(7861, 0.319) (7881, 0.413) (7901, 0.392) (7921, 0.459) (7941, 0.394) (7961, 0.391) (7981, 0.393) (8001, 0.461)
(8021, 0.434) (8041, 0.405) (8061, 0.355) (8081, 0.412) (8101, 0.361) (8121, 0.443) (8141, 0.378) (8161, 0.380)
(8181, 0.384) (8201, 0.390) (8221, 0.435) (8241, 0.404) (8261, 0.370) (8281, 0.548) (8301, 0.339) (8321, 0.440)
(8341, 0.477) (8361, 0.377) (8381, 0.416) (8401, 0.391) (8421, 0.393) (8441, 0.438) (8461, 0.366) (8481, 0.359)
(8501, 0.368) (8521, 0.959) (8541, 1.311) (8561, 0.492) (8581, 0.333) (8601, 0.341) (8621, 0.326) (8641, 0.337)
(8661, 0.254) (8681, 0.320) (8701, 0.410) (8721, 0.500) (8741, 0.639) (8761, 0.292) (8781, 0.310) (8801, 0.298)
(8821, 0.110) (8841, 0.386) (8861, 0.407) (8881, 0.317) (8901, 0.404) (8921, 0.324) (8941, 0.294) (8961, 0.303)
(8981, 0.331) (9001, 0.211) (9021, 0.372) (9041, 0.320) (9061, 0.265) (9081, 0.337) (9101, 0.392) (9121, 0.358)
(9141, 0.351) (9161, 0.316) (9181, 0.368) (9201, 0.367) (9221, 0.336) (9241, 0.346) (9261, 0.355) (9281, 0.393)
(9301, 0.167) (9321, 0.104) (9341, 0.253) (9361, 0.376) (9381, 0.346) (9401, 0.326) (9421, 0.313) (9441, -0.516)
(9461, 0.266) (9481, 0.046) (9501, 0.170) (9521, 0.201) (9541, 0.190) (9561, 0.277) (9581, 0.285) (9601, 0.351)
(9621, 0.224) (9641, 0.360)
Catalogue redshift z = 0.30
